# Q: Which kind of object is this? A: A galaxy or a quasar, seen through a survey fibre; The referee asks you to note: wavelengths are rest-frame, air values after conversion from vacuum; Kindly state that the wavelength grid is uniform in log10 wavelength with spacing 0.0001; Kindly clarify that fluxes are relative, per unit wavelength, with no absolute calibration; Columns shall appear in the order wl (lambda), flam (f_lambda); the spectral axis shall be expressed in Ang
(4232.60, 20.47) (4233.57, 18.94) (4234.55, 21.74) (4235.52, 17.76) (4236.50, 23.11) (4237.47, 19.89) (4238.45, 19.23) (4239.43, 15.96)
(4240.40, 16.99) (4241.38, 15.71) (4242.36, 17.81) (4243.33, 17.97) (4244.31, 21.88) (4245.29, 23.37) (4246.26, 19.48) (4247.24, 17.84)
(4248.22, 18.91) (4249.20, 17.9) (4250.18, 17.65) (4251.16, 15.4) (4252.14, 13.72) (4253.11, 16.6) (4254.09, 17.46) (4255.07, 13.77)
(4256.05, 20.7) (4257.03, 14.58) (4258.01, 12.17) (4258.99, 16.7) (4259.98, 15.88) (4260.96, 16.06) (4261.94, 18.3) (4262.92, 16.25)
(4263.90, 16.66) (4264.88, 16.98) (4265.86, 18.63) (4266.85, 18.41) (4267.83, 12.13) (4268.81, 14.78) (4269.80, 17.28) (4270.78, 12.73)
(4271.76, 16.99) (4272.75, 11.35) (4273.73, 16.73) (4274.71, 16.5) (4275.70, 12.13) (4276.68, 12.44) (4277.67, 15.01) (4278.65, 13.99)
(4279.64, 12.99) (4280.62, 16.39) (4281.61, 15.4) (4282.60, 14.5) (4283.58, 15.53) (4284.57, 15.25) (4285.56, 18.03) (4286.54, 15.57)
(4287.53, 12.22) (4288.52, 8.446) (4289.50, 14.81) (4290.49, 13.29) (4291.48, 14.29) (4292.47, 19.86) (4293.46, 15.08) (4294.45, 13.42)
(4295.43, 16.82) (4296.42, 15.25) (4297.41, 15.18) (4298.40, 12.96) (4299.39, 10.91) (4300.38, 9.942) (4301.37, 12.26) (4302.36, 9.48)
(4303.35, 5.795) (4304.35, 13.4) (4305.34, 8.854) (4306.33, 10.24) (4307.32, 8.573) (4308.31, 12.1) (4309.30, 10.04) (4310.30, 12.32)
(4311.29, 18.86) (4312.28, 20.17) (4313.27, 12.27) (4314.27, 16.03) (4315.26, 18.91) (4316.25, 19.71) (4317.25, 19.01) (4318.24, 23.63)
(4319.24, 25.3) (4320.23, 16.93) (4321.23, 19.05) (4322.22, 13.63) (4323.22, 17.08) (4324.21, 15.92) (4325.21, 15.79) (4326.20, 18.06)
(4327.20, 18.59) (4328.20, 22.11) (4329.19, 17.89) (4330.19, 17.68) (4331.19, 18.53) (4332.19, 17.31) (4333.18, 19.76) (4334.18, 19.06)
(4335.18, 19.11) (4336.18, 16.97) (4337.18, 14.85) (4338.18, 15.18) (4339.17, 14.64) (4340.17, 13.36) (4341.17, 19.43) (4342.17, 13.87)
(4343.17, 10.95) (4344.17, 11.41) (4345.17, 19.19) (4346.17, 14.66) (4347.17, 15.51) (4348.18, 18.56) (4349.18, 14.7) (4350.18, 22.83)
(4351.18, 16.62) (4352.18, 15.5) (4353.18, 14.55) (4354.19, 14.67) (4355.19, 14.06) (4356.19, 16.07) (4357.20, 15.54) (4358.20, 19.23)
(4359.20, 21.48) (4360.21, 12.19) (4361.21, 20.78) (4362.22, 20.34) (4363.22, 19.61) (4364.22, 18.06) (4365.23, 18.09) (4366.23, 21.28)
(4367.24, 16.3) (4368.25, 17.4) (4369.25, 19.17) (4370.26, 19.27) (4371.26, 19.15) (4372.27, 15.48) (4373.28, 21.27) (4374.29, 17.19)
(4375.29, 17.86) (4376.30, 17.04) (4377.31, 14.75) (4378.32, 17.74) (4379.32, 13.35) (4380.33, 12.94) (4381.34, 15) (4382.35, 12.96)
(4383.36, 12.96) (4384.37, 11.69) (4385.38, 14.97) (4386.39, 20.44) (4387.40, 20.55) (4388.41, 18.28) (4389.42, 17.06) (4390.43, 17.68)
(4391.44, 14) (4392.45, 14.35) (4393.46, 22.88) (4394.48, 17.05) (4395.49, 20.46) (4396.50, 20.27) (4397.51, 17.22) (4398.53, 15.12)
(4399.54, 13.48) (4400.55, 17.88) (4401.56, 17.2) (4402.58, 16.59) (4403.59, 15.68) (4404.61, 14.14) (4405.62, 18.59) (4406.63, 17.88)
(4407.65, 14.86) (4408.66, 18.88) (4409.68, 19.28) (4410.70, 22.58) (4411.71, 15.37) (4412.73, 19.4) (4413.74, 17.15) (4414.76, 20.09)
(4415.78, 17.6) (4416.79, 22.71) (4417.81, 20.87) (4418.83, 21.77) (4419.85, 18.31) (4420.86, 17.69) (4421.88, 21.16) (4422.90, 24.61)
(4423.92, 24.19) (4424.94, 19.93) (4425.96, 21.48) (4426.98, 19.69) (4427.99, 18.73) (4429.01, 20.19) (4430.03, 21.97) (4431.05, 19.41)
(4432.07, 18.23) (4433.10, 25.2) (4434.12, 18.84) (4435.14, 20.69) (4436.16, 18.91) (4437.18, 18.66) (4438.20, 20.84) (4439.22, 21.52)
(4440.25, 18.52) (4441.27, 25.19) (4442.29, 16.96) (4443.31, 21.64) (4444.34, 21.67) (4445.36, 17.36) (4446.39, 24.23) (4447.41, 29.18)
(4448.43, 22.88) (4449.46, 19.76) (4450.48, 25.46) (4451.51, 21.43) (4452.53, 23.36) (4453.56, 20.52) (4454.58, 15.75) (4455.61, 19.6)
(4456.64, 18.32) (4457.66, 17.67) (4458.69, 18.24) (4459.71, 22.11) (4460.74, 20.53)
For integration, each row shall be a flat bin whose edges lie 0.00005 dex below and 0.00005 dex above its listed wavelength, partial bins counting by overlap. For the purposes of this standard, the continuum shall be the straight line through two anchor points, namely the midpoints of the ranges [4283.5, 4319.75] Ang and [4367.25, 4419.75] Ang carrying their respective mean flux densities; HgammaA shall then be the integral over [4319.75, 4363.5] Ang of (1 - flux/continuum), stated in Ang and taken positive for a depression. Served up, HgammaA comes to -3.27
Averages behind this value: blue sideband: 14.4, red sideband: 17.4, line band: 16.9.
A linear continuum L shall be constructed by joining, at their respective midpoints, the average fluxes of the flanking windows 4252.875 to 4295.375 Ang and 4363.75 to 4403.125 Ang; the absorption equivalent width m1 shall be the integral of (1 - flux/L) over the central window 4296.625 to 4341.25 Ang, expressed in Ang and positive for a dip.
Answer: 1.0 Ang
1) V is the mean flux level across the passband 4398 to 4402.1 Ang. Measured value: 15.9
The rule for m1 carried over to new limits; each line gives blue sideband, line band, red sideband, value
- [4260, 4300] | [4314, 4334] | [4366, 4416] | -3.5 Ang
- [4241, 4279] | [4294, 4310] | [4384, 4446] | 5.2 Ang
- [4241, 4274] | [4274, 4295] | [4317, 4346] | 3.0 Ang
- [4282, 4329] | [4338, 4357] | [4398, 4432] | 1.1 Ang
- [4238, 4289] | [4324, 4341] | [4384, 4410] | -0.8 Ang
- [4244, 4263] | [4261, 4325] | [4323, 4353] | 8.0 Ang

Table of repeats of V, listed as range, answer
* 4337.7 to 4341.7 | 15.7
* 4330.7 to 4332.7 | 18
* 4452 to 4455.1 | 19.9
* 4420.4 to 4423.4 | 21.2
